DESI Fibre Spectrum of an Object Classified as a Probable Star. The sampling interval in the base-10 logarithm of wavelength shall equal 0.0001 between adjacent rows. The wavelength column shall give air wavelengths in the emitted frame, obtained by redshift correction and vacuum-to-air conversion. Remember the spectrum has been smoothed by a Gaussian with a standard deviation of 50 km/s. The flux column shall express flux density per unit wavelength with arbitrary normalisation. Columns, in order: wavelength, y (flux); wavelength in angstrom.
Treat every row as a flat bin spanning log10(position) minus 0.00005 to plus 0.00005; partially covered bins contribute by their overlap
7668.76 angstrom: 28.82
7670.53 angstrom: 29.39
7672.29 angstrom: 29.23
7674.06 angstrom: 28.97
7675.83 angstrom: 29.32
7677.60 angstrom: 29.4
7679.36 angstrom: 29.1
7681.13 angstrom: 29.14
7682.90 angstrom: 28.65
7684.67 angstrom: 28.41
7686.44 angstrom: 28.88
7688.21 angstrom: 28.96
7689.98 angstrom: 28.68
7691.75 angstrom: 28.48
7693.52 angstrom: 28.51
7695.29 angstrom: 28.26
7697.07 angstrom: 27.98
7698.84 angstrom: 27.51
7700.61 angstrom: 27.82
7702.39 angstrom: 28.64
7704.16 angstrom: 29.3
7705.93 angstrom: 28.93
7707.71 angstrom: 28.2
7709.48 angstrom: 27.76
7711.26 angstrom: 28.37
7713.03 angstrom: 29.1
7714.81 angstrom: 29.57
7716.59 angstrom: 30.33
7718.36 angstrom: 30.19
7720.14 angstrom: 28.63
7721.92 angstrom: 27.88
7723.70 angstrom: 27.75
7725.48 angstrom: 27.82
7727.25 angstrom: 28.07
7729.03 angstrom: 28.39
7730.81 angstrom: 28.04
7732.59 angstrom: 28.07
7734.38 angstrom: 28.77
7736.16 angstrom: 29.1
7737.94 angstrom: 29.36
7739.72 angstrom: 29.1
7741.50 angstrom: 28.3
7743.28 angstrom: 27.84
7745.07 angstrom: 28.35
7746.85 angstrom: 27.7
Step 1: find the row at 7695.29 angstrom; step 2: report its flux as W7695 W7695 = 28.26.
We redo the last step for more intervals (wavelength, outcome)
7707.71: 28.2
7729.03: 28.39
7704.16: 29.3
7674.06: 28.97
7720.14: 28.63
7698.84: 27.51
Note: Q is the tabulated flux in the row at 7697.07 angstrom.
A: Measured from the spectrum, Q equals 27.98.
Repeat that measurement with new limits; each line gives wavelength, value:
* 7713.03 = 29.1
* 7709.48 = 27.76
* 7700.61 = 27.82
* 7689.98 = 28.68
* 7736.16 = 29.1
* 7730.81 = 28.04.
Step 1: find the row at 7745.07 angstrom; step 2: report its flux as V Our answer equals 28.35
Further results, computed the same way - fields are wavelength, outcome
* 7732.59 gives 28.07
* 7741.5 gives 28.3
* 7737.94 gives 29.36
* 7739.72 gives 29.1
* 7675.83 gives 29.32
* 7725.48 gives 27.82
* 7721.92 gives 27.88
